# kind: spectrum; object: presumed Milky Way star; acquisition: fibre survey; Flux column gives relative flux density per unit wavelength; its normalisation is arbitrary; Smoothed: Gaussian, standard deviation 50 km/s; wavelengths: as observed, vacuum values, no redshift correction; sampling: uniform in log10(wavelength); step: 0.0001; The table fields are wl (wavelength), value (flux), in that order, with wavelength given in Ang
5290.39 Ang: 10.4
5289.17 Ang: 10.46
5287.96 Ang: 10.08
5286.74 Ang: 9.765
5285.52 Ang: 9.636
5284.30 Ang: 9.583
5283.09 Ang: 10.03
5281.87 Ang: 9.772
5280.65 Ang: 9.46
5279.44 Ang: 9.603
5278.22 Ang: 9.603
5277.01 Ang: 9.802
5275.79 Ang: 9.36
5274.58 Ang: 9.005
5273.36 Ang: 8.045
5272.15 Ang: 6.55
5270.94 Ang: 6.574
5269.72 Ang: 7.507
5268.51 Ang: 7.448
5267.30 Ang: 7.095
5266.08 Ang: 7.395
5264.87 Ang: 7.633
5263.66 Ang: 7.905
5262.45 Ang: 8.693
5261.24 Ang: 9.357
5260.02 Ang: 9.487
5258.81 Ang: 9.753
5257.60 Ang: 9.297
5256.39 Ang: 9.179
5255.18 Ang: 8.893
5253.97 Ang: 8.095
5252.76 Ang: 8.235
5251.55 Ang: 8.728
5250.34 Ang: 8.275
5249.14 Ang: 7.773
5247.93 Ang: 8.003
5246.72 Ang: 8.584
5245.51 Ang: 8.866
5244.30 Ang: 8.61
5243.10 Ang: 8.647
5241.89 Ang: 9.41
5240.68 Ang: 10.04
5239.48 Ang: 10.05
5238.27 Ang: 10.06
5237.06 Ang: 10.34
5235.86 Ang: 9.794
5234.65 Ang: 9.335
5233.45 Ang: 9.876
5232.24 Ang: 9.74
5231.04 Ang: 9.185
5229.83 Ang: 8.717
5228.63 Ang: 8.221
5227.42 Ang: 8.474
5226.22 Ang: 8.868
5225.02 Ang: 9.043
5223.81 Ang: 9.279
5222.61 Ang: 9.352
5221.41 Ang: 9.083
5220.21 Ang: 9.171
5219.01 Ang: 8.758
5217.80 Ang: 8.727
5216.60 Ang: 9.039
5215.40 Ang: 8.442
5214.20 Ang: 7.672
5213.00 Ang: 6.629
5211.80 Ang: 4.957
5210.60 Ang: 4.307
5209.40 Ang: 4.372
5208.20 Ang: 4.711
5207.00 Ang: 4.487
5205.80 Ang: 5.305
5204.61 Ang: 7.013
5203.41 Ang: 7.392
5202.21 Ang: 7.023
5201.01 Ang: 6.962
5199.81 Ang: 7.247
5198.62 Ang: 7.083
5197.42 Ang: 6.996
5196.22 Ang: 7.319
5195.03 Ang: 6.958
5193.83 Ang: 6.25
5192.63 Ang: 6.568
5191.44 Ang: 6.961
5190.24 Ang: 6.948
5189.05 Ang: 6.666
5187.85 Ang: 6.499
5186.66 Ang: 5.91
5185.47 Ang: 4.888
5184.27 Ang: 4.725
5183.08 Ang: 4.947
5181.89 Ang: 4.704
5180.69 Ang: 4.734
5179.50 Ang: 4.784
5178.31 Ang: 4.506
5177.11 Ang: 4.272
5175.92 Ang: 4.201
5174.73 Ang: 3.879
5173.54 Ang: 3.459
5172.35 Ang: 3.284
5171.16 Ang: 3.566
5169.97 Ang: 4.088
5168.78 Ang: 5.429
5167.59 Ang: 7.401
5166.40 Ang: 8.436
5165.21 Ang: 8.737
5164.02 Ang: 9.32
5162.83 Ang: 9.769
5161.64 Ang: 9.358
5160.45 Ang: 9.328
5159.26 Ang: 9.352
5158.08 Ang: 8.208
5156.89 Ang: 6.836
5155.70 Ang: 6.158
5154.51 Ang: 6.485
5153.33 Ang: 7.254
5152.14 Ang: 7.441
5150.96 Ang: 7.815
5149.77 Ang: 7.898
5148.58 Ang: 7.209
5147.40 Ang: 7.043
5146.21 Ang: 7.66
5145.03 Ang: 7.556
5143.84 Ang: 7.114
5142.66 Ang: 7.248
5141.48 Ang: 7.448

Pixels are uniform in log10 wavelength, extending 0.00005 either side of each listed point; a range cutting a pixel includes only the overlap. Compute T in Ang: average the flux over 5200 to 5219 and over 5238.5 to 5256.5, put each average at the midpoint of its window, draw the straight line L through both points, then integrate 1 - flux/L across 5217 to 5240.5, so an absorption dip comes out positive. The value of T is -4.9 Ang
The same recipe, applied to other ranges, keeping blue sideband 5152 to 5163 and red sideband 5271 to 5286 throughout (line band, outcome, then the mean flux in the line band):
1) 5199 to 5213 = 4.3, 5.85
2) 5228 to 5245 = -1.4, 9.42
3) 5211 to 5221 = 0.8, 7.87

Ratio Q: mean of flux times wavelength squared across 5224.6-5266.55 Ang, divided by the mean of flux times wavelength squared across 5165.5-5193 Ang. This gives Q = 1.73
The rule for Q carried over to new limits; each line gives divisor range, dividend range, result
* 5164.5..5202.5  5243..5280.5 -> 1.50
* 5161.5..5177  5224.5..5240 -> 1.58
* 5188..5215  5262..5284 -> 1.36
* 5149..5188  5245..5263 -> 1.44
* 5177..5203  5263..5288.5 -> 1.47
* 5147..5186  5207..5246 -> 1.36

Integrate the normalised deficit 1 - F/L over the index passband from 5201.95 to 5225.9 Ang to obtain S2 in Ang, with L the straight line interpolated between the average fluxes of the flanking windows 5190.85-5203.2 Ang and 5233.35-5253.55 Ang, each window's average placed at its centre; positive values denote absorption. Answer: 1.6 Ang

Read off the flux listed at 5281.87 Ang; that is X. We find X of 9.772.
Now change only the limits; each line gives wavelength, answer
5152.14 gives 7.441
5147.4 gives 7.043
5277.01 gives 9.802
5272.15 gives 6.55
